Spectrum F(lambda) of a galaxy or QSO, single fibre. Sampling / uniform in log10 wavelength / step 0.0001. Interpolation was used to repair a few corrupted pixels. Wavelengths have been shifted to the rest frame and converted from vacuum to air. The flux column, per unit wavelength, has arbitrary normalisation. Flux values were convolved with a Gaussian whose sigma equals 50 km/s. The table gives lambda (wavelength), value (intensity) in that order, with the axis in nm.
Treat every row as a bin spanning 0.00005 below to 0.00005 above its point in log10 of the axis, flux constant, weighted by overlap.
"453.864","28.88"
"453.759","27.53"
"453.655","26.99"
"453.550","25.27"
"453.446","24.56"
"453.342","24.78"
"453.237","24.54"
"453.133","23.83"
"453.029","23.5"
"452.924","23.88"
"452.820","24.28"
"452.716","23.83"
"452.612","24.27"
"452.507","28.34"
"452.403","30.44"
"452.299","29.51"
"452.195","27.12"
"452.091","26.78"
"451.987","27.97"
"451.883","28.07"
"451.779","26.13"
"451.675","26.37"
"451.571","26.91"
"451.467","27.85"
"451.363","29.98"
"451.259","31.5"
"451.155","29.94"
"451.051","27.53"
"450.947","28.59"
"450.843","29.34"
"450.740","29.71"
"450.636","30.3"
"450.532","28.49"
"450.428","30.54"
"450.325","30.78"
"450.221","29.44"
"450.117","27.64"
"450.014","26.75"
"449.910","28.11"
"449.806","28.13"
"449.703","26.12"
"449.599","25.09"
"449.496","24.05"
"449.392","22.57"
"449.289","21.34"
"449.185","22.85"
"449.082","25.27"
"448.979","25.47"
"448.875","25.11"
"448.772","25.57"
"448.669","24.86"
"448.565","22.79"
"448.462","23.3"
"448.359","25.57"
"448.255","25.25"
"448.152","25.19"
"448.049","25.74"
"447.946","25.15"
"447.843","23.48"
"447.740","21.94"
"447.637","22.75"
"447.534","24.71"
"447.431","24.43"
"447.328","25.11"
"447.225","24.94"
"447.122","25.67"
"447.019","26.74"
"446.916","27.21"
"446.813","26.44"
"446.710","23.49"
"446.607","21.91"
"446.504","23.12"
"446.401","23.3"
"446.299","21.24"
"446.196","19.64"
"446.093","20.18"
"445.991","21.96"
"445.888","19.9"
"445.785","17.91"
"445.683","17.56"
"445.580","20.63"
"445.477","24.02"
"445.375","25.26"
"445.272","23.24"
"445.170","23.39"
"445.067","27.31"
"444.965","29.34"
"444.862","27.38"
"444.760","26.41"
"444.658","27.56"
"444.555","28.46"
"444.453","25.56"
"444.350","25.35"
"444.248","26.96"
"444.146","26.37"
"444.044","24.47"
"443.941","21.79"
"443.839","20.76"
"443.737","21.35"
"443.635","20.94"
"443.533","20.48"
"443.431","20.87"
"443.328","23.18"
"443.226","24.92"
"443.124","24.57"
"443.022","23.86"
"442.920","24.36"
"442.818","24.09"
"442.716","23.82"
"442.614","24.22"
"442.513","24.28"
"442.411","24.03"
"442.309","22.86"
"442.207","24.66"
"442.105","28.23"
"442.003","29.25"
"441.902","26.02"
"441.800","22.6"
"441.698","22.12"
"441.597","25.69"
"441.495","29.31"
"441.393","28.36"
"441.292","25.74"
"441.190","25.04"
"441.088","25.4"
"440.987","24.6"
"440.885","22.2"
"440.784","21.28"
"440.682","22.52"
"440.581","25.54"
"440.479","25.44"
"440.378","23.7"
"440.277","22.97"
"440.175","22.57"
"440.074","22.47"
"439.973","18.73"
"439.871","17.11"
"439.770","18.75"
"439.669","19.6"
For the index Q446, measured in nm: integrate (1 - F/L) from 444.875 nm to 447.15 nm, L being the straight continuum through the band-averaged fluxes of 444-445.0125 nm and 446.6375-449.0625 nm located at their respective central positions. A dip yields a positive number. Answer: 0.24 nm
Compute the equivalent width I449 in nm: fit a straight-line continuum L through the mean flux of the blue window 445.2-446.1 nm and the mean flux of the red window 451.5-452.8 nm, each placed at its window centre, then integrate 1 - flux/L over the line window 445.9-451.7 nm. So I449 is -0.36 nm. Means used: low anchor 21.3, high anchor 27.1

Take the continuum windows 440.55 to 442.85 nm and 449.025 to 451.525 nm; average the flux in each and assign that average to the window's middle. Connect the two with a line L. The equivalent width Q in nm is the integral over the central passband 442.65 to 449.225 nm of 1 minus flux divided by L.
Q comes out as 0.57 nm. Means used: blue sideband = 24.9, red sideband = 27.6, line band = 23.9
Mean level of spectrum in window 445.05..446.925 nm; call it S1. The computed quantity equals 22.3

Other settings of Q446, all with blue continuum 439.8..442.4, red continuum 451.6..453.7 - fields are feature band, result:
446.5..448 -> 0.037 nm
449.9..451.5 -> -0.217 nm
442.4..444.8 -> 0.043 nm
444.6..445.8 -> 0.020 nm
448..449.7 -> 0.066 nm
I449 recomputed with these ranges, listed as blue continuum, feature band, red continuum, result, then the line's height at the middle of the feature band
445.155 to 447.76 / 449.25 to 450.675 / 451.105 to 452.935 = -0.07 nm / 25.8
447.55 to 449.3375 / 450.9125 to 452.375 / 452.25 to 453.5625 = -0.18 nm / 25.1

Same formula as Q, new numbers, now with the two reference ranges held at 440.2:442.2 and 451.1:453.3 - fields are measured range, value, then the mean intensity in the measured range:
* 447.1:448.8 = 0.111 nm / 24.5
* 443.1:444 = 0.119 nm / 22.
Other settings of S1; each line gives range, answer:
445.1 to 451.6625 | 25.1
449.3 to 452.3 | 27.9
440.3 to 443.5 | 24.6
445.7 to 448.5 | 23.5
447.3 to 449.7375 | 24.3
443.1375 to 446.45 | 23.4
